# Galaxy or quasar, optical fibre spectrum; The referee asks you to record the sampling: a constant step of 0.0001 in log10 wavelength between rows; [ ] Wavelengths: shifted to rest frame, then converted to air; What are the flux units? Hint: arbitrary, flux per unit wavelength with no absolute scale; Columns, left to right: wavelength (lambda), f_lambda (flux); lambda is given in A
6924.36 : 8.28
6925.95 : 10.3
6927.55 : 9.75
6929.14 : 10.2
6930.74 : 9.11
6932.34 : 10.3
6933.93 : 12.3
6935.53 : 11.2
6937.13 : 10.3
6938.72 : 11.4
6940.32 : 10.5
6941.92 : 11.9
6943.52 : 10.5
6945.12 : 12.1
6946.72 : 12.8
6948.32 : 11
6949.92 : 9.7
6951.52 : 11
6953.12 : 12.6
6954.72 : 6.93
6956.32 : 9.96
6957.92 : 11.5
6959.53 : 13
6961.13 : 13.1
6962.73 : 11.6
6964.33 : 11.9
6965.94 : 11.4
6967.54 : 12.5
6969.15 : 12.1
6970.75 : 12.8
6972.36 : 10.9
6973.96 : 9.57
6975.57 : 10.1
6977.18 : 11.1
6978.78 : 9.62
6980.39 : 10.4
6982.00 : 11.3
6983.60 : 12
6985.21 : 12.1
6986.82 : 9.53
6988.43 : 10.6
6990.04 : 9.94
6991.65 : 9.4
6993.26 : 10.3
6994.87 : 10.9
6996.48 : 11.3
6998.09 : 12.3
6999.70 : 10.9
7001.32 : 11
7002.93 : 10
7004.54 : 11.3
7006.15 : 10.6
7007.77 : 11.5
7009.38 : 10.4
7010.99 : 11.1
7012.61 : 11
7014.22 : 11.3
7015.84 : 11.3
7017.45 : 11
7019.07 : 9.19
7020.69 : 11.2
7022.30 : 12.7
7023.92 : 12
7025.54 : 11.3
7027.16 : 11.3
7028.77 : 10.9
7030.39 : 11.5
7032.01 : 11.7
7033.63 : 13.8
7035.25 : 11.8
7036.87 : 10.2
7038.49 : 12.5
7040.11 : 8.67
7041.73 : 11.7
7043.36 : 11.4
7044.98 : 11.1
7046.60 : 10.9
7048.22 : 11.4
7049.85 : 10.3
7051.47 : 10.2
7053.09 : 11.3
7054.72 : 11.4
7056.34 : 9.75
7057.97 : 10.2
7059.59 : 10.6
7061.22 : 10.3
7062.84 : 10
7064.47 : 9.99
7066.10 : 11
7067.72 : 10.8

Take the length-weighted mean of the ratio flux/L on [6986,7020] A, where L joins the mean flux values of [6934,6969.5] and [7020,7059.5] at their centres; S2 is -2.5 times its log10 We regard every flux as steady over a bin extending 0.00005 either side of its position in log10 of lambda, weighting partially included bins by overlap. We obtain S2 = 0.054 mag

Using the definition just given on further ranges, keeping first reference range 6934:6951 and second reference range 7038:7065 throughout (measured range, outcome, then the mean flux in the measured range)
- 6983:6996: 0.038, 10.6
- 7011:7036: -0.063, 11.5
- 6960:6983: -0.029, 11.3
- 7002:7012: 0.005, 10.8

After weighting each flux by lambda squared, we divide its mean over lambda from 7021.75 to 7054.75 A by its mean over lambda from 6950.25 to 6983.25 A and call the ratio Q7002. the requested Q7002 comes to 1.0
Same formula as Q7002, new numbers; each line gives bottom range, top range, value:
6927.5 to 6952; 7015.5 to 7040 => 1.07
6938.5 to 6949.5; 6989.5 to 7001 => 0.96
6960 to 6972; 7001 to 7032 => 0.93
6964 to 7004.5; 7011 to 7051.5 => 1.04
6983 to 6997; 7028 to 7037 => 1.12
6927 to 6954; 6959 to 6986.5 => 1.05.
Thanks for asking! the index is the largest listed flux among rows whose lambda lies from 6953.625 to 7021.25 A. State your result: 13.1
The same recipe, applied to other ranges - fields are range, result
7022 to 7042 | 13.8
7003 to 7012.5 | 11.5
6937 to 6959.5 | 12.8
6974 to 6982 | 11.3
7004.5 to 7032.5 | 12.7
